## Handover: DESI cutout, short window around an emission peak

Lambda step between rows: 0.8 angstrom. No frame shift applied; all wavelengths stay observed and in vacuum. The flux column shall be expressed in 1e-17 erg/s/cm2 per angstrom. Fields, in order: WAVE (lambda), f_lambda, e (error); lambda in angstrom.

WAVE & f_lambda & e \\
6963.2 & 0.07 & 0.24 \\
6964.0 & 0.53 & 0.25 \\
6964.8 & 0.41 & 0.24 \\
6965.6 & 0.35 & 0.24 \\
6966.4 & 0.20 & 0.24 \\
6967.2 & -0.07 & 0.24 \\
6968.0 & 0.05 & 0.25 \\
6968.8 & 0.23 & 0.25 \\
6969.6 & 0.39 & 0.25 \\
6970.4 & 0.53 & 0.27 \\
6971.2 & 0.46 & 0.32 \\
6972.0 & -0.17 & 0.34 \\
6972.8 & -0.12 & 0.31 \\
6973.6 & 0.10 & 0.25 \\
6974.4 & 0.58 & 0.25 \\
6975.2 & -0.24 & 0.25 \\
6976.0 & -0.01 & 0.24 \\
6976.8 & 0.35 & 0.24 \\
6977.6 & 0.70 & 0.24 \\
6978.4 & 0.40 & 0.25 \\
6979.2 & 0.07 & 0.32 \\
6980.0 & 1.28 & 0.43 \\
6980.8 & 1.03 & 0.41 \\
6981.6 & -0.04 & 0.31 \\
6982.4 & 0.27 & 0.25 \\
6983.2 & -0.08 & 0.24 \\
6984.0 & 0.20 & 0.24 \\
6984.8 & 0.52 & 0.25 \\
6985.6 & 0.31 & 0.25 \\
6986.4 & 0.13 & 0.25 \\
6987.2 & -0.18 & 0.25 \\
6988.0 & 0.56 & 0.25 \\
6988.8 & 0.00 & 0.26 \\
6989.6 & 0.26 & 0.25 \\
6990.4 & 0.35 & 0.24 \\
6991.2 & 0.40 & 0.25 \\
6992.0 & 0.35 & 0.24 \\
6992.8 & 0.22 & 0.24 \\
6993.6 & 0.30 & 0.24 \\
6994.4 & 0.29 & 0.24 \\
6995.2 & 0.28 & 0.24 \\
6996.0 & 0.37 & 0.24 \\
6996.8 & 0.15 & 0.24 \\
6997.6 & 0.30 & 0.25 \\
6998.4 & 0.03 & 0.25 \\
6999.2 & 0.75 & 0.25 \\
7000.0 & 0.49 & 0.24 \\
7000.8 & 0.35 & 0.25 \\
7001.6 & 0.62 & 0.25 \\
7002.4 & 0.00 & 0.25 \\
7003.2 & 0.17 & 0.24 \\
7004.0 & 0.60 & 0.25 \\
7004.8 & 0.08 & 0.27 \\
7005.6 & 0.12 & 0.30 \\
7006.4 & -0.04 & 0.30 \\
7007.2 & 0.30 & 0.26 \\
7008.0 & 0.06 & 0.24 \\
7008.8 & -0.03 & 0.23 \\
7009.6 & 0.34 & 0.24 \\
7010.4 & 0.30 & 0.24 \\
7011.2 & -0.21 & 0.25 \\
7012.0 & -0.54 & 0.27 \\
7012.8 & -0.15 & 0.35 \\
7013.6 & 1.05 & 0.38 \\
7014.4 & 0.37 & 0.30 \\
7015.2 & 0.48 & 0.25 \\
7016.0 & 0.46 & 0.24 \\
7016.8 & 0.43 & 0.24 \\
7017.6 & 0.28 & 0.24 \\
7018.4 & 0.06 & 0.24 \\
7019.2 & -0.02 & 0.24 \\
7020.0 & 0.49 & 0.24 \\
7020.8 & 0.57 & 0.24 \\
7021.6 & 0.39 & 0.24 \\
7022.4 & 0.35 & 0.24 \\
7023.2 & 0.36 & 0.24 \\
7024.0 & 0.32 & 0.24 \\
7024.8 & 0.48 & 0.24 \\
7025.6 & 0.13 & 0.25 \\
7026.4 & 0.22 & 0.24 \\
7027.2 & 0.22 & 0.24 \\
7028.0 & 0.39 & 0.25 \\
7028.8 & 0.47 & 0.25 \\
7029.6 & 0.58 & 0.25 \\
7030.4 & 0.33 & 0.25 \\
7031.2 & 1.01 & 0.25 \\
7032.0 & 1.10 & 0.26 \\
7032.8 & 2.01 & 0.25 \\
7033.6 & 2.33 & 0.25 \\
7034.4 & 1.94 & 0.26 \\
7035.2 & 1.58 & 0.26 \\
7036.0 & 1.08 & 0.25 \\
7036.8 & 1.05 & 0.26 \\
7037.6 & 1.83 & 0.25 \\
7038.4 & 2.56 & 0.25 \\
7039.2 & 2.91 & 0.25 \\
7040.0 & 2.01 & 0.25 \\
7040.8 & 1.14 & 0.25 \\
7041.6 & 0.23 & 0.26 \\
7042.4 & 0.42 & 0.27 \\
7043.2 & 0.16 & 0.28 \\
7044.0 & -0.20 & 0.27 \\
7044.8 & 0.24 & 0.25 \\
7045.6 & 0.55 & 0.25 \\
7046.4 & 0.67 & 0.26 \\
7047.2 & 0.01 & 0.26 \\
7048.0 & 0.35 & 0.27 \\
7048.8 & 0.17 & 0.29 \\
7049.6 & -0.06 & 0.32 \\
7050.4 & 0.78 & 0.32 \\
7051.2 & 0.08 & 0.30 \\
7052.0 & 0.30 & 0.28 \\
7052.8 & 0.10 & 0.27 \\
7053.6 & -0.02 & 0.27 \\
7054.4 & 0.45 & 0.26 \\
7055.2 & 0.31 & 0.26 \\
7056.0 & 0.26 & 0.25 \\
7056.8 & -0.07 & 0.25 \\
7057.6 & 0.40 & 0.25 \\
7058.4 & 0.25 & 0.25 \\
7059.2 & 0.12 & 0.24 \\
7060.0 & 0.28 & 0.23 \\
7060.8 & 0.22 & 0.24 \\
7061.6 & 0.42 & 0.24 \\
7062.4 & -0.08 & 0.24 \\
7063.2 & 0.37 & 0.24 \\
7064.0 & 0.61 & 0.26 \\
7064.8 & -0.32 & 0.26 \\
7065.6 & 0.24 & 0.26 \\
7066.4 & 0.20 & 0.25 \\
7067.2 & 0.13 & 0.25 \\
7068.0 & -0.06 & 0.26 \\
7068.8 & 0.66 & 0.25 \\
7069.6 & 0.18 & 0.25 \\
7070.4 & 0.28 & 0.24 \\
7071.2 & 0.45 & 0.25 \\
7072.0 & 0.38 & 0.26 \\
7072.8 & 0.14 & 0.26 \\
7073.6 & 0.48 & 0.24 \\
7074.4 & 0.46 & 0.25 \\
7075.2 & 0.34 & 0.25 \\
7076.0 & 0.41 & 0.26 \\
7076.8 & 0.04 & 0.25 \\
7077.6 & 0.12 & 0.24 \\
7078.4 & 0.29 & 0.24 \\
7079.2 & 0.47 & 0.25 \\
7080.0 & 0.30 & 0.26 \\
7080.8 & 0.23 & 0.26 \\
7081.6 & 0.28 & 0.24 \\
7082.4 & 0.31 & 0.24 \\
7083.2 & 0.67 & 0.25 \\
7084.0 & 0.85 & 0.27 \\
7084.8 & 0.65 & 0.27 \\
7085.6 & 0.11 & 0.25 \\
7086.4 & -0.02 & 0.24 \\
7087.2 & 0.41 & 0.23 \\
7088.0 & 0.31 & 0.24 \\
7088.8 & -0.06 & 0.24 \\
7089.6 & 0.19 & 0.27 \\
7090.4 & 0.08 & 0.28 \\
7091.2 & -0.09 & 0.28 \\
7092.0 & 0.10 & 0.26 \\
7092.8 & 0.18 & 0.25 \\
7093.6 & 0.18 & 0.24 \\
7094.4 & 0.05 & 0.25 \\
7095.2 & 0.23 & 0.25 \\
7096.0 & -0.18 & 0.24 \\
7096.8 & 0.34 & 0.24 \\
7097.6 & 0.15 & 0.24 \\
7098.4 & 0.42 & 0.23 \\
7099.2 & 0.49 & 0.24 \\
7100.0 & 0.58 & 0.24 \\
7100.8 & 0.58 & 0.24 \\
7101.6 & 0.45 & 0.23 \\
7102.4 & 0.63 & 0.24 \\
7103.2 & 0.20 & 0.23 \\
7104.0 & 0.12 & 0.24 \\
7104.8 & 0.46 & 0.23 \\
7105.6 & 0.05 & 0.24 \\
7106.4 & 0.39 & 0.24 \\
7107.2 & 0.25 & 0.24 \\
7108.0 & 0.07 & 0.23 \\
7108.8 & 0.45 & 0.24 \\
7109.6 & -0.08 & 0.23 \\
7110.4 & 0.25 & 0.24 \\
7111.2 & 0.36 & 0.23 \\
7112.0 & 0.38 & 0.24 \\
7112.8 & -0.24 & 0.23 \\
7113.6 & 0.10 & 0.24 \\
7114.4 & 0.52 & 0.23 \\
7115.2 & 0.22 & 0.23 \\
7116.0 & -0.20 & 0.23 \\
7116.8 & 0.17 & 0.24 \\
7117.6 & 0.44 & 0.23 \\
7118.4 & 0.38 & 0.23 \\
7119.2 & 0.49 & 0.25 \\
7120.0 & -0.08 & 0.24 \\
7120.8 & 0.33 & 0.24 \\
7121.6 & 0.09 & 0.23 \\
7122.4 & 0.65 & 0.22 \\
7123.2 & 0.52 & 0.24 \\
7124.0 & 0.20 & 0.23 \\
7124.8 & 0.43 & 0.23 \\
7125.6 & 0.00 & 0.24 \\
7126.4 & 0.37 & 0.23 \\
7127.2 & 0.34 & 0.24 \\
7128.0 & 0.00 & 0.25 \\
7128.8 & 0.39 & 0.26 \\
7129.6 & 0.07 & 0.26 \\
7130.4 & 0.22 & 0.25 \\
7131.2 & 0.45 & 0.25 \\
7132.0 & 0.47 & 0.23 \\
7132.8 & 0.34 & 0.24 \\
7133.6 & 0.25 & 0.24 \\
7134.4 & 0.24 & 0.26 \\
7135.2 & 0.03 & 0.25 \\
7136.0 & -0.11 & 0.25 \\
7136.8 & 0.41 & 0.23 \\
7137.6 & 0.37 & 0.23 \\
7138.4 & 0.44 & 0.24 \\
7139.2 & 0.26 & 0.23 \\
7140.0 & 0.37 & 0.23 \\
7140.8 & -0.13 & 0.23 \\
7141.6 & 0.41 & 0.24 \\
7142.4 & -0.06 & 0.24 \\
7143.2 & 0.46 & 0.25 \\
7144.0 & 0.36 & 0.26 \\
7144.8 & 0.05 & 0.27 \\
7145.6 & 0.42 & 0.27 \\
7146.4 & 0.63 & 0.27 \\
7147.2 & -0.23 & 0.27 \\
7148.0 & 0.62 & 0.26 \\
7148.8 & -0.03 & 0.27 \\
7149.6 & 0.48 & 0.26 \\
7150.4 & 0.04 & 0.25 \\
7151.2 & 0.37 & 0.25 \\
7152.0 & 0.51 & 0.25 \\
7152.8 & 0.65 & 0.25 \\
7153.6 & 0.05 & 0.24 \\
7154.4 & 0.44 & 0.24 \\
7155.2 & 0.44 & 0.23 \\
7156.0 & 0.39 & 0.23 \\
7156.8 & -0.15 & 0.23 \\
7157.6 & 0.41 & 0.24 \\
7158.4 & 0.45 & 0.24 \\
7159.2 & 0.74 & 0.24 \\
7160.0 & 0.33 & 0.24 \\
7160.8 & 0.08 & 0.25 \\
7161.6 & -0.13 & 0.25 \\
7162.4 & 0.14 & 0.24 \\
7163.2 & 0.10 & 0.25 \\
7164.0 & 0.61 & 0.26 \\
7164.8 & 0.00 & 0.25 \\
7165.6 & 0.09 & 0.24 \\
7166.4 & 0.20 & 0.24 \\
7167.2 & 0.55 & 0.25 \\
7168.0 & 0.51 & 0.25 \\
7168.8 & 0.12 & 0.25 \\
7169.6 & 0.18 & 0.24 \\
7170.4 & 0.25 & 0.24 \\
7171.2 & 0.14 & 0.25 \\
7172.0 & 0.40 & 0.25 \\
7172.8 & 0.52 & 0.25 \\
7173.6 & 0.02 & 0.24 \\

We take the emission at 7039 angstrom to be [O II]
